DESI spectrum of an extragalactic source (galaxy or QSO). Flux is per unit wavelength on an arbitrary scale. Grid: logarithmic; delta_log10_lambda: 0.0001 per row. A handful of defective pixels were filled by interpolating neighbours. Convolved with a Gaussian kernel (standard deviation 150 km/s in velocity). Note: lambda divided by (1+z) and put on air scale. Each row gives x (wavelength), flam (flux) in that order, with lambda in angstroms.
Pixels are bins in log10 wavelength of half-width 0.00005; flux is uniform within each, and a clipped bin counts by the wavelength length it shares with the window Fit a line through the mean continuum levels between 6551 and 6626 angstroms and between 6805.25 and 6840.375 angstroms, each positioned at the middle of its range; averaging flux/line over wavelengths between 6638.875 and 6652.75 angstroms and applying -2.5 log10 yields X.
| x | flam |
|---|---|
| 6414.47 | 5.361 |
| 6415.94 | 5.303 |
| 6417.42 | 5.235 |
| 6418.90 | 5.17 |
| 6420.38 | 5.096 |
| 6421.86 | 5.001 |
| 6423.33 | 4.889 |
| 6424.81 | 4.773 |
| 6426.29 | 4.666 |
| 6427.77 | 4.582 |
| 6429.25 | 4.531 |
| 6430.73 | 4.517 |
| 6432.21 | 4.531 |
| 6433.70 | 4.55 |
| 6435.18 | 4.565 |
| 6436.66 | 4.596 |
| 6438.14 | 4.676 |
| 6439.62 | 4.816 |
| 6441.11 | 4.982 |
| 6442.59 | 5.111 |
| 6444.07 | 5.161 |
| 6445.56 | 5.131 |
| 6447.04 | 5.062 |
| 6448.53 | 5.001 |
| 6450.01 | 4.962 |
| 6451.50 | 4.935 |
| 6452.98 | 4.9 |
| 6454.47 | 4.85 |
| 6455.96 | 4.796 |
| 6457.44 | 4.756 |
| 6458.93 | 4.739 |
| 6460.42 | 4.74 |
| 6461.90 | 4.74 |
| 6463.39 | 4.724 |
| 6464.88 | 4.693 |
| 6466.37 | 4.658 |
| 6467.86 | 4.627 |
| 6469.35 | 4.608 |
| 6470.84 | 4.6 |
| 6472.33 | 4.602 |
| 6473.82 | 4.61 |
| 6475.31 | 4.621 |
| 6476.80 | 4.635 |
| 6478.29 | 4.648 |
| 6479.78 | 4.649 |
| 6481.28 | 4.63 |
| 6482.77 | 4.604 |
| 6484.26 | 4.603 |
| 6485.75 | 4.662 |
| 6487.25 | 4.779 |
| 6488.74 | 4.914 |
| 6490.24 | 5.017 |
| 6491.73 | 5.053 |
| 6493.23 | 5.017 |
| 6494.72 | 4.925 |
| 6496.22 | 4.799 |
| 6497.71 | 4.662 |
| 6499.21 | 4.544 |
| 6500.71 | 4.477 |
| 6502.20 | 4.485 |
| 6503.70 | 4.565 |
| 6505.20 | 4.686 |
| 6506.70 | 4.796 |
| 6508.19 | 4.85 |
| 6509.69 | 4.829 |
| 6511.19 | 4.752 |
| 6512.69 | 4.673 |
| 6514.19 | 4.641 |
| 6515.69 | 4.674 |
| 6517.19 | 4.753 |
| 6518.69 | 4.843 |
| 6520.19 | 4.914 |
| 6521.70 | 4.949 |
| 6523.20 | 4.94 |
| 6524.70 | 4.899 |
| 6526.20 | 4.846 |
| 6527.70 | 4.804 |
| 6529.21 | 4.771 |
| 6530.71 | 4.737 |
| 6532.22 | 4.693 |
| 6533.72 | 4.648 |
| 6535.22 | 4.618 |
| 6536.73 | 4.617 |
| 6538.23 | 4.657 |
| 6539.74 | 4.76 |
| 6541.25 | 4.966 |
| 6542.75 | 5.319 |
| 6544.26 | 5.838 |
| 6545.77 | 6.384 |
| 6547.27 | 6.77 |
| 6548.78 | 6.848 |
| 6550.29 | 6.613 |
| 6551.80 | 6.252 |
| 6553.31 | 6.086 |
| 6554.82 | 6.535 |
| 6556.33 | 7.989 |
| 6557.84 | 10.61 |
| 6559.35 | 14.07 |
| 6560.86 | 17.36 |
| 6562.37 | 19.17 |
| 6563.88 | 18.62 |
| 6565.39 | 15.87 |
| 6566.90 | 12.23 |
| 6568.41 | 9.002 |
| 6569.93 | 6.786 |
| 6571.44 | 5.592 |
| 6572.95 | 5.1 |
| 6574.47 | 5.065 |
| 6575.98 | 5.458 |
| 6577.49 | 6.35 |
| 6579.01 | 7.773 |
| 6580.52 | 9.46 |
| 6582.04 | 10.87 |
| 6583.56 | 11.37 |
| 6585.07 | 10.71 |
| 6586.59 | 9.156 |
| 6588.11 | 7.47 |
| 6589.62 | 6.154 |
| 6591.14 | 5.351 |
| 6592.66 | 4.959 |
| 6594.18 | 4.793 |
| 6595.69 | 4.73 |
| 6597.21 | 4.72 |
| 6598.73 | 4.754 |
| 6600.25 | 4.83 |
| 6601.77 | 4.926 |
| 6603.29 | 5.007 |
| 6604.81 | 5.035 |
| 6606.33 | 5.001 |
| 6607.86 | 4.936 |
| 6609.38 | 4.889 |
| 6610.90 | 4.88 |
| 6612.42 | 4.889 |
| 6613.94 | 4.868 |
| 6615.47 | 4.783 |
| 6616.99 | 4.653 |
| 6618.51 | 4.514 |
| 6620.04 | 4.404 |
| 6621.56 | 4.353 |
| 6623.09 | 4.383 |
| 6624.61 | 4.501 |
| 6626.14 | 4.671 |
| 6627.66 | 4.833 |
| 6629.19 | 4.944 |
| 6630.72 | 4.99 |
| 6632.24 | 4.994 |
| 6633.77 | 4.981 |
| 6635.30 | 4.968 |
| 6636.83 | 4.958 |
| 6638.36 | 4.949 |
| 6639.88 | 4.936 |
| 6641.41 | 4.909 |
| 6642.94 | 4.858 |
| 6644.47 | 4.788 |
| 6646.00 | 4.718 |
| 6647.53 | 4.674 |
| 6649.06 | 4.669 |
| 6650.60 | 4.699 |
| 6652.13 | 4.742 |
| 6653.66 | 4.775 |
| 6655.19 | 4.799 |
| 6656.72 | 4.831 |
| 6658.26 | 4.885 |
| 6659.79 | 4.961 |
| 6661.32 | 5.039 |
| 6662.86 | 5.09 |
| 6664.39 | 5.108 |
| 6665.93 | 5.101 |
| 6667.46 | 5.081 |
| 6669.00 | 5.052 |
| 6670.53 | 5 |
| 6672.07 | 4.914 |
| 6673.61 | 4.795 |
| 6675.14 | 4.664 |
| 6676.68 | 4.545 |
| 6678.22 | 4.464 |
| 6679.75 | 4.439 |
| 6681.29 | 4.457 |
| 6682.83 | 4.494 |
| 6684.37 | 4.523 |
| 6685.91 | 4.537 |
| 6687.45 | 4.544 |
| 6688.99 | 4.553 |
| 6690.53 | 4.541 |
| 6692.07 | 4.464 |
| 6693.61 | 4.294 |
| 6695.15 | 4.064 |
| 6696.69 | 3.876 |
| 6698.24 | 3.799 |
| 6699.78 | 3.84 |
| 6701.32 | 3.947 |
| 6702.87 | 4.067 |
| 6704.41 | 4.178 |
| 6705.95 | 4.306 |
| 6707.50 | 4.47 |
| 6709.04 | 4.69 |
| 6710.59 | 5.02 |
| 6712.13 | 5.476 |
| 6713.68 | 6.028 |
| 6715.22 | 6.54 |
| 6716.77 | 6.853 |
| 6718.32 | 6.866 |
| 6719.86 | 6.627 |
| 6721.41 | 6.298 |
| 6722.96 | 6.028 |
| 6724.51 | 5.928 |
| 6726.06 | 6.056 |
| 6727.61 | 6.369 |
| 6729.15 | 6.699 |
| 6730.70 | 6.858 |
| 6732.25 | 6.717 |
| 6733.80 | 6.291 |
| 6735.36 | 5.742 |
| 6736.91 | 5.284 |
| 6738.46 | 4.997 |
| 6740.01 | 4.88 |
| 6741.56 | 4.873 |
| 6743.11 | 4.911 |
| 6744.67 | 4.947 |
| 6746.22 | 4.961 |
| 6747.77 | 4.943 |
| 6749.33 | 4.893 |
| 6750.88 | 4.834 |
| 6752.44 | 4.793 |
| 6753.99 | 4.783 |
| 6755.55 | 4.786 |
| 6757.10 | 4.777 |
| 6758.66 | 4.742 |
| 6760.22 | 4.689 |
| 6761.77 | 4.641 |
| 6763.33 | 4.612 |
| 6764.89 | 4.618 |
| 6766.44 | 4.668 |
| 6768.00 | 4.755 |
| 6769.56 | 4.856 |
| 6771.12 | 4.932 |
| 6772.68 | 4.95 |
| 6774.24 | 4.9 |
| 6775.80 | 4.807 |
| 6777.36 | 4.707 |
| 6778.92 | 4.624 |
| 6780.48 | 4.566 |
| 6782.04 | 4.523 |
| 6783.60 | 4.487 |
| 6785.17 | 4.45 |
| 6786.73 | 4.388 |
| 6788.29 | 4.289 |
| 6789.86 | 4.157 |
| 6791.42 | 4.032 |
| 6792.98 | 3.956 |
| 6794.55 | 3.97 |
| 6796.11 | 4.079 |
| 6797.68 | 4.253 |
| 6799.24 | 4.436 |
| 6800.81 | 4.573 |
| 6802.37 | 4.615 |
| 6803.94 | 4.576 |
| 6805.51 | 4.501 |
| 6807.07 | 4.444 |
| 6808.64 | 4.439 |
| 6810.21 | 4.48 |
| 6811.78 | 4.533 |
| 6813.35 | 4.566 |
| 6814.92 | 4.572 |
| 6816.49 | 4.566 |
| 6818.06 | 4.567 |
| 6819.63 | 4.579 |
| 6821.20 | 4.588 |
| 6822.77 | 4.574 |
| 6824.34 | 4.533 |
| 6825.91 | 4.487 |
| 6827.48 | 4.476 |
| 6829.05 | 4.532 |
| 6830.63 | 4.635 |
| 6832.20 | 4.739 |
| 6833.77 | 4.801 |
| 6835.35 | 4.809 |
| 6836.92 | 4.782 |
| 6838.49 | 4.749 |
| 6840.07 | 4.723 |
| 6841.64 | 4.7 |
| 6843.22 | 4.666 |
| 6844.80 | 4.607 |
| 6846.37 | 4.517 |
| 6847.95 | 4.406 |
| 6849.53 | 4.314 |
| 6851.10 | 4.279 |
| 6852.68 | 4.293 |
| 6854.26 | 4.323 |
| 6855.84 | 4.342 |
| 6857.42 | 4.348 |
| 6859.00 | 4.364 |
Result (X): 0.36 mag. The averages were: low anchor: 7.34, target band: 4.78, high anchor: 4.59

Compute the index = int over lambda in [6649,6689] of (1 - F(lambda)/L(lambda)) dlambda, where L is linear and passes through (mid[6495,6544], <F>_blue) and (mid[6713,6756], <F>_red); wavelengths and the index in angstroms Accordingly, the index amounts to 4.8 angstroms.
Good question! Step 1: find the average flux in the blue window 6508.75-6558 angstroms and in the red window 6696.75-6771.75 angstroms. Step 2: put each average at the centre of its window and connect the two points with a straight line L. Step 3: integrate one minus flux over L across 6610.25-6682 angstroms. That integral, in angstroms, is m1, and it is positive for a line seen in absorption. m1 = 6.7 angstroms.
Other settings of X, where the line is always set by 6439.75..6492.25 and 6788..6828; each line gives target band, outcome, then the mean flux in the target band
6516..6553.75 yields -0.12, 5.25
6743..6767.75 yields -0.07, 4.78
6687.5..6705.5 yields 0.09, 4.17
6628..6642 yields -0.08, 4.96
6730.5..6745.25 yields -0.22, 5.5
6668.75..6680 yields -0.04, 4.74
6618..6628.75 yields 0.02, 4.53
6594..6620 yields -0.04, 4.83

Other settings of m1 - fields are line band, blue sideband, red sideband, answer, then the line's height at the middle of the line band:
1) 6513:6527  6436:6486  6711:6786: 0.2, 4.88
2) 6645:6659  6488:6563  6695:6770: 1.9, 5.48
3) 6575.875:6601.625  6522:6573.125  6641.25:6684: -1.1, 6.65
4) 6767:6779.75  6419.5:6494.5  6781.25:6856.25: -0.8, 4.52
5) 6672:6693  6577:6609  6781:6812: 3.9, 5.59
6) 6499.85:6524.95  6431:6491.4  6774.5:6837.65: -0.1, 4.72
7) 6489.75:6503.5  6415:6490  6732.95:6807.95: 0.0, 4.78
